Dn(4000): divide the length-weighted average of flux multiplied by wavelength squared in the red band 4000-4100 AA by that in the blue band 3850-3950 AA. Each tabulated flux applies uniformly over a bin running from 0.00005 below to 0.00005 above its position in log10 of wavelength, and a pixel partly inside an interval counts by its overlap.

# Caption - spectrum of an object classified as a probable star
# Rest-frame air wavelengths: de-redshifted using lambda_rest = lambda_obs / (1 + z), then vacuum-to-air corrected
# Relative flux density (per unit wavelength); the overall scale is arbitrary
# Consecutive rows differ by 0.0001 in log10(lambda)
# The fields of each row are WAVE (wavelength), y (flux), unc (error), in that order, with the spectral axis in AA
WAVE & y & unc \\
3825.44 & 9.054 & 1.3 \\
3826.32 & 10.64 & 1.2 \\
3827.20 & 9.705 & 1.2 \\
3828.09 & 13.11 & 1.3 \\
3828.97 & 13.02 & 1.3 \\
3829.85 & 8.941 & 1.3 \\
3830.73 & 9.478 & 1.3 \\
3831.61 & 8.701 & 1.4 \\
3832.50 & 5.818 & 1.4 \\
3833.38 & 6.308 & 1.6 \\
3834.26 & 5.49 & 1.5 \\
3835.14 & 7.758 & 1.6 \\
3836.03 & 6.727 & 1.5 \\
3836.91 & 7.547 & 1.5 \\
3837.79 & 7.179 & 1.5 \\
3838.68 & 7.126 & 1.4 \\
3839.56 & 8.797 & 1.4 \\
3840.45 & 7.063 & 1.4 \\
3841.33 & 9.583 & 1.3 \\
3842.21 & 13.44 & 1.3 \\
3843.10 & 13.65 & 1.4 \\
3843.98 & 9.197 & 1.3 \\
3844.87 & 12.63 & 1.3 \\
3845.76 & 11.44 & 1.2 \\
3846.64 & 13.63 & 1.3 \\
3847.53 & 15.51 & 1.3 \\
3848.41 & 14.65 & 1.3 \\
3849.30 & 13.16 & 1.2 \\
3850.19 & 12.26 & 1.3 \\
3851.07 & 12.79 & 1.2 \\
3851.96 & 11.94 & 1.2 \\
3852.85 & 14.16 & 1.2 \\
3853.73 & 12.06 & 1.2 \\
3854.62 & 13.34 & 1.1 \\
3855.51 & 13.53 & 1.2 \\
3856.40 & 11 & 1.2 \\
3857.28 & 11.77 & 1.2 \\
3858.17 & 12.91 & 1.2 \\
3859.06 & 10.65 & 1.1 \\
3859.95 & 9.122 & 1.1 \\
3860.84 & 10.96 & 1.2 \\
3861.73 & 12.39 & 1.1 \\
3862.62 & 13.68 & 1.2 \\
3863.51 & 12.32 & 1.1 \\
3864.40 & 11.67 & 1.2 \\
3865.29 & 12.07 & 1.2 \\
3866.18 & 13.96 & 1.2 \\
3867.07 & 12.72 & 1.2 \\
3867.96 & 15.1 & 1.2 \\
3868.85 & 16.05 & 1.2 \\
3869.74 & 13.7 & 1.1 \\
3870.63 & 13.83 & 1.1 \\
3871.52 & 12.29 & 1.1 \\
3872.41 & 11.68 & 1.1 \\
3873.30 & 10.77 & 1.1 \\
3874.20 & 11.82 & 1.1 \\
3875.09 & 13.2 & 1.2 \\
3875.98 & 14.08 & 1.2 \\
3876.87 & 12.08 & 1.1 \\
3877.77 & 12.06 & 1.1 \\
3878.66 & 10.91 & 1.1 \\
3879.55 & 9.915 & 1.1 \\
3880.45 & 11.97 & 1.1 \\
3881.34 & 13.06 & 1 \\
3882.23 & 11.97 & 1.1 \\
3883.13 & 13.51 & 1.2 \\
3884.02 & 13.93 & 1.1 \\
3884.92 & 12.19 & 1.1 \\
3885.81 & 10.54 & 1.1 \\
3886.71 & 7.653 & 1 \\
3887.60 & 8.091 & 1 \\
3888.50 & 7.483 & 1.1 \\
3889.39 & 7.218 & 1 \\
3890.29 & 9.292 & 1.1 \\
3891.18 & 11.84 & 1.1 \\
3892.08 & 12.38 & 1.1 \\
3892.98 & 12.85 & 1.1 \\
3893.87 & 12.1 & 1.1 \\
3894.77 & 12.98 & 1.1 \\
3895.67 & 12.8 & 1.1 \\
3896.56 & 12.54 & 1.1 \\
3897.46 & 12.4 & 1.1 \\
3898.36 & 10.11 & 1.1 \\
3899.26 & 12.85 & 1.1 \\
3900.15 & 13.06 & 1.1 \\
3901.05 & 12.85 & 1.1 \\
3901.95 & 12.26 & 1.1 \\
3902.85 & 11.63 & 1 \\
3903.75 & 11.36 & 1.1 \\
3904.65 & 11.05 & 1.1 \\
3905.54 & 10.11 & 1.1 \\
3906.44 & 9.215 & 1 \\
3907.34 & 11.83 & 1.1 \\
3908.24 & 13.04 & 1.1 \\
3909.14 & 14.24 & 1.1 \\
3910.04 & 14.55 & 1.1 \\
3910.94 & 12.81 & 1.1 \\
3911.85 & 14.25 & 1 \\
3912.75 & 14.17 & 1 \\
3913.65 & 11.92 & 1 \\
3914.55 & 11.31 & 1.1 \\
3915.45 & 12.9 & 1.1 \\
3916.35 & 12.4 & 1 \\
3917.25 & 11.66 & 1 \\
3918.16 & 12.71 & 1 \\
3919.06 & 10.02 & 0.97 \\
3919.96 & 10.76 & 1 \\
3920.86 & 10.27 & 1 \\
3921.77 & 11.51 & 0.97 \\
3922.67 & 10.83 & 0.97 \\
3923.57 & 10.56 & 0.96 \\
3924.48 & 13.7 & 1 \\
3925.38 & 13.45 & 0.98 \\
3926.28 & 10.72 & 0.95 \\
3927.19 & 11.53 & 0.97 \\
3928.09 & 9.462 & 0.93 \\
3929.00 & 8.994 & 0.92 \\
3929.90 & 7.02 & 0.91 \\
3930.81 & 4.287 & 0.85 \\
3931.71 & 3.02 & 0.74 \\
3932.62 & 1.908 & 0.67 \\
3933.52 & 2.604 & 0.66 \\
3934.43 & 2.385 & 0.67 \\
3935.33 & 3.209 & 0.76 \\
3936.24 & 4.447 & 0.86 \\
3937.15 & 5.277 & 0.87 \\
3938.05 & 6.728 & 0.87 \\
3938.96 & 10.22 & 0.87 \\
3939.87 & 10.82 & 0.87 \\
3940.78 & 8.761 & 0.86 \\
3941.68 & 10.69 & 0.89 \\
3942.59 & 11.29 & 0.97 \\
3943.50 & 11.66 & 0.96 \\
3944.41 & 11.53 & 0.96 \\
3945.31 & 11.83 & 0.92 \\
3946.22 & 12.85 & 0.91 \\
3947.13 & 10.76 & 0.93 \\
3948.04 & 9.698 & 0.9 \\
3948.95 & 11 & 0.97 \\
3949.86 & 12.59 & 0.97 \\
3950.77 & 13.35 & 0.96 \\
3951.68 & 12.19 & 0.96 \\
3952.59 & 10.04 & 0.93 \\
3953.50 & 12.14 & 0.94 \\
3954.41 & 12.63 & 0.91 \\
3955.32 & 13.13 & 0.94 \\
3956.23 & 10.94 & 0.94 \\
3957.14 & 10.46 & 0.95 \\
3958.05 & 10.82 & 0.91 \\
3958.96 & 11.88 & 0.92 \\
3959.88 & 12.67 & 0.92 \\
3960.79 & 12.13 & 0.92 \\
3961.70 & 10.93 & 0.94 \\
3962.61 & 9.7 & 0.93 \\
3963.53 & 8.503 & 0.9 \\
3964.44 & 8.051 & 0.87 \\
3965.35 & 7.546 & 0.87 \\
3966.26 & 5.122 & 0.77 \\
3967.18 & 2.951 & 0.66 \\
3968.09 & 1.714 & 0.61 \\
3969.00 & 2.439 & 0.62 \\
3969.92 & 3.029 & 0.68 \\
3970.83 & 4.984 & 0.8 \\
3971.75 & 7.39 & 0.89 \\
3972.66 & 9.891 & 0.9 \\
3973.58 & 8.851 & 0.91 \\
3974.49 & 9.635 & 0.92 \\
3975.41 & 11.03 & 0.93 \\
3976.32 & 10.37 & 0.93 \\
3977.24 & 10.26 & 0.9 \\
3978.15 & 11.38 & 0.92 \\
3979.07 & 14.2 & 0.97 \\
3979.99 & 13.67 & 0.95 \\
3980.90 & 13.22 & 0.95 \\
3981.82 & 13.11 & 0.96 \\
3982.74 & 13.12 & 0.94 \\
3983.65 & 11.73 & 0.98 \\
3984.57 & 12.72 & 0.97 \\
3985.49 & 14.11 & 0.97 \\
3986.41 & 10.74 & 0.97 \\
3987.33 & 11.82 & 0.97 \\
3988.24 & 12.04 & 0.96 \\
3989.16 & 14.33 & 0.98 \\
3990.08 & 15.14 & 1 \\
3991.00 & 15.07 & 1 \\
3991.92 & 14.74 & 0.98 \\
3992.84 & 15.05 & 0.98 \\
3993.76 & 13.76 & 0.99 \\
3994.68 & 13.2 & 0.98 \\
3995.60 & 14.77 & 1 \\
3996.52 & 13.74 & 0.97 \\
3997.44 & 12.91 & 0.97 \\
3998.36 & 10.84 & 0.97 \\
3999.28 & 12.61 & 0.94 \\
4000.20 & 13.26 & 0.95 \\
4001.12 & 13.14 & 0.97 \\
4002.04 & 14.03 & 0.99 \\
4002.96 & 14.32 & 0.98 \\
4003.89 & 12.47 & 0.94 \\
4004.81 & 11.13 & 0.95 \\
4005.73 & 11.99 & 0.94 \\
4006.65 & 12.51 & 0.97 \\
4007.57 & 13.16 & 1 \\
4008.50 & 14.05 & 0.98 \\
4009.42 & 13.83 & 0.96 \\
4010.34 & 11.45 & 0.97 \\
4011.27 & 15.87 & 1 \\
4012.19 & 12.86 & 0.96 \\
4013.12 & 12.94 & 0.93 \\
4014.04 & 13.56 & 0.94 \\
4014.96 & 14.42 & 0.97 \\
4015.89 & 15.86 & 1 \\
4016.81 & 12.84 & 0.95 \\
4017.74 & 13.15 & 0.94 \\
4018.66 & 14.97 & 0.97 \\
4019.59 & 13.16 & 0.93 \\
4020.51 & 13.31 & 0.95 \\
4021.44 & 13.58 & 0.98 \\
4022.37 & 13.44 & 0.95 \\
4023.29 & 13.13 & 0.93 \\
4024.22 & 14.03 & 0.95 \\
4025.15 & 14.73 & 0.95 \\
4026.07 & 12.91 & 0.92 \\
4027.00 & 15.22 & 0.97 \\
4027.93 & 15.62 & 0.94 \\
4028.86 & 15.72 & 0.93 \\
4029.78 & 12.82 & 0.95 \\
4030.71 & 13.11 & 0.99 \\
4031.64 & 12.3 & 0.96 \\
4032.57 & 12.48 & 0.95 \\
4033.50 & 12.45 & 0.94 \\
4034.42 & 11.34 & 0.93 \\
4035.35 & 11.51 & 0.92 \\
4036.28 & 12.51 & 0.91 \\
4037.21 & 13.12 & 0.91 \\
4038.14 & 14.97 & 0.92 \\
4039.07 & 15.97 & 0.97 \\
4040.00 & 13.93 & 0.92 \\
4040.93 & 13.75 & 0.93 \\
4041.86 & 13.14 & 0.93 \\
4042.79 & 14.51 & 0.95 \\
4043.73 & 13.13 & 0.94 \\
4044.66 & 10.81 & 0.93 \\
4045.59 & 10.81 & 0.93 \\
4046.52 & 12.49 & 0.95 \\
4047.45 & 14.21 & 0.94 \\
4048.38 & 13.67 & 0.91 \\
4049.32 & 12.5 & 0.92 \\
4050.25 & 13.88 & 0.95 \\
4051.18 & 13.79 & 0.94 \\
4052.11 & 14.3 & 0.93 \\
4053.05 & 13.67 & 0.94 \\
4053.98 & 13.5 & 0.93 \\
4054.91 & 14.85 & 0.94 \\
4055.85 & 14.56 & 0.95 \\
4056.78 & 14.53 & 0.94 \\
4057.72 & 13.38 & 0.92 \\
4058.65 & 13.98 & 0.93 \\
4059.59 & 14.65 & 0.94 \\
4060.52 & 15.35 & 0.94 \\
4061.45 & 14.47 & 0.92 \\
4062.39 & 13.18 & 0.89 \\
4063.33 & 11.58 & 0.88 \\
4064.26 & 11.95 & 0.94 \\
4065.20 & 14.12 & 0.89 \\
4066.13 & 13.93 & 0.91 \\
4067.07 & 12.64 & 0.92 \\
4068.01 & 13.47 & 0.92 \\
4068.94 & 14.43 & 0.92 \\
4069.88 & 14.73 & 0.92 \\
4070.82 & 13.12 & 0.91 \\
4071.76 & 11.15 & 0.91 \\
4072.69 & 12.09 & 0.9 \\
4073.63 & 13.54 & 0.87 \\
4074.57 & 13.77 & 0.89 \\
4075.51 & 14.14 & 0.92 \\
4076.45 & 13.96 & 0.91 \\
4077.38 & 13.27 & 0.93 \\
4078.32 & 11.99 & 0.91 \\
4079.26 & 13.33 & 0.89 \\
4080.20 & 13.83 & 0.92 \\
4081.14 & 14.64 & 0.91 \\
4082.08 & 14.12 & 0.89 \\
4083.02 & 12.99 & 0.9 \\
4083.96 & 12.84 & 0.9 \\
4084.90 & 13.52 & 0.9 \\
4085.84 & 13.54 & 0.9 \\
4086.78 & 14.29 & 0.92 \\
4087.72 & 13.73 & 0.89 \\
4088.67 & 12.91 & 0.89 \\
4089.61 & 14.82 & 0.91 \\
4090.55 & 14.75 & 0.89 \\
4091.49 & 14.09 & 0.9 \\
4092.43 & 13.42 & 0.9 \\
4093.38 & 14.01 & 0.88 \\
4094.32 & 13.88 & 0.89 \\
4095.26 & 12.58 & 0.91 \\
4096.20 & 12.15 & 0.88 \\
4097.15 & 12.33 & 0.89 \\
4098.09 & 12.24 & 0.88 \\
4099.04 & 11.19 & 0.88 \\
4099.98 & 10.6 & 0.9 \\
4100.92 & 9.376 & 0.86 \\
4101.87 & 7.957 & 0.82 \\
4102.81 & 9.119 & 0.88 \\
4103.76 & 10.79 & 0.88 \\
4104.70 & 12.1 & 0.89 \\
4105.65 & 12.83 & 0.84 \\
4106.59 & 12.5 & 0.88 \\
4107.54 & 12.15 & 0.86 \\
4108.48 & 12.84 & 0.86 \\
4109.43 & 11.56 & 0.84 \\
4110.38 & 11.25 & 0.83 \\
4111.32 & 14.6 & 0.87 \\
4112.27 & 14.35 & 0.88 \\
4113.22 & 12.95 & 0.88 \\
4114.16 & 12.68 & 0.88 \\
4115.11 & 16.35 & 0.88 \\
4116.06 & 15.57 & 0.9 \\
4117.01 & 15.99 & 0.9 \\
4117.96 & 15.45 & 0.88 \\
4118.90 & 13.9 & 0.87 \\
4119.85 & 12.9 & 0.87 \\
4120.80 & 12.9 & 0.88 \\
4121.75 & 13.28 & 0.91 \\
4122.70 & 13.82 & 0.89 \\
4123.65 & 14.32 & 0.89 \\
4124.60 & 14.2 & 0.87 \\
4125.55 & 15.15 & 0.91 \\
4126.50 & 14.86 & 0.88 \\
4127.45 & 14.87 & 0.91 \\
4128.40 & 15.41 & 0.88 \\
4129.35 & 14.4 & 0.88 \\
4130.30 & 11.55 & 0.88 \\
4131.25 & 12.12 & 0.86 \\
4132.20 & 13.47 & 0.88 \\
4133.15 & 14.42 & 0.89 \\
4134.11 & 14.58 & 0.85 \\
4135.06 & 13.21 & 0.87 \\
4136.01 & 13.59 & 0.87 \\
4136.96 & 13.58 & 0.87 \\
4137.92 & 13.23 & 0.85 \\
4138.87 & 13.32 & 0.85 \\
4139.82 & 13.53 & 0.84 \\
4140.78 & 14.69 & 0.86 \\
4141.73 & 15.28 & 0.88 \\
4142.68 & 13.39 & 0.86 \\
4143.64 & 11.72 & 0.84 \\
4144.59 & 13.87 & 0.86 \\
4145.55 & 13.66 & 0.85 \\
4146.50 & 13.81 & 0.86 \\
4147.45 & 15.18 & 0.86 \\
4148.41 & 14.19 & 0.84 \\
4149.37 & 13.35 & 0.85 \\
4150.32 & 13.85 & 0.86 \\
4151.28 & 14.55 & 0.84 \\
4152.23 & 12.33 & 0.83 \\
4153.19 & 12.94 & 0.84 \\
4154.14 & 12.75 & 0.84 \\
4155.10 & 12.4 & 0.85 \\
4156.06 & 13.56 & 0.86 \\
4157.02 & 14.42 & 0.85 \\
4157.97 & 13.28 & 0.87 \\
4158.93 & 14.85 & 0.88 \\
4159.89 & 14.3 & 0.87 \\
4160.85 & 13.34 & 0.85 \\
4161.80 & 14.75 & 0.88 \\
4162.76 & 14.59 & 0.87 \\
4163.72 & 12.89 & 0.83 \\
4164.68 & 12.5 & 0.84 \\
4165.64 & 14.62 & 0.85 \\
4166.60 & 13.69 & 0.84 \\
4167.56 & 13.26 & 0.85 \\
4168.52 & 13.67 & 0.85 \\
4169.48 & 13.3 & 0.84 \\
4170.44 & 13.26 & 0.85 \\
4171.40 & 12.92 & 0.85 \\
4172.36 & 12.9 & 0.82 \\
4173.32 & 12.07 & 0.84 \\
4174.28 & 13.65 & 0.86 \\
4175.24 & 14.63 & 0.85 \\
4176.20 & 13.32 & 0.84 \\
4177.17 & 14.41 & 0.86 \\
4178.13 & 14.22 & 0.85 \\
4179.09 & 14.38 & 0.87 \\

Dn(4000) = 1.30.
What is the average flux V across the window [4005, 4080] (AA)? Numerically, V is 13.5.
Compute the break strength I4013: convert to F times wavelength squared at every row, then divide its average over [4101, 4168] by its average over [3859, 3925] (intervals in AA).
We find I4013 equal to 1.27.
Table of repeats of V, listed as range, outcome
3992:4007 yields 13.2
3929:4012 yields 10.6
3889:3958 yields 10.7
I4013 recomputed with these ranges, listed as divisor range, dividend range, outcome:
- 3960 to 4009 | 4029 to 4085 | 1.24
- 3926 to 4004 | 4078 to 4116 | 1.33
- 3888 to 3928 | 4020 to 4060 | 1.23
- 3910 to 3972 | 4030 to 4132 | 1.50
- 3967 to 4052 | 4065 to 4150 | 1.12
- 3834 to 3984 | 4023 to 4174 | 1.37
